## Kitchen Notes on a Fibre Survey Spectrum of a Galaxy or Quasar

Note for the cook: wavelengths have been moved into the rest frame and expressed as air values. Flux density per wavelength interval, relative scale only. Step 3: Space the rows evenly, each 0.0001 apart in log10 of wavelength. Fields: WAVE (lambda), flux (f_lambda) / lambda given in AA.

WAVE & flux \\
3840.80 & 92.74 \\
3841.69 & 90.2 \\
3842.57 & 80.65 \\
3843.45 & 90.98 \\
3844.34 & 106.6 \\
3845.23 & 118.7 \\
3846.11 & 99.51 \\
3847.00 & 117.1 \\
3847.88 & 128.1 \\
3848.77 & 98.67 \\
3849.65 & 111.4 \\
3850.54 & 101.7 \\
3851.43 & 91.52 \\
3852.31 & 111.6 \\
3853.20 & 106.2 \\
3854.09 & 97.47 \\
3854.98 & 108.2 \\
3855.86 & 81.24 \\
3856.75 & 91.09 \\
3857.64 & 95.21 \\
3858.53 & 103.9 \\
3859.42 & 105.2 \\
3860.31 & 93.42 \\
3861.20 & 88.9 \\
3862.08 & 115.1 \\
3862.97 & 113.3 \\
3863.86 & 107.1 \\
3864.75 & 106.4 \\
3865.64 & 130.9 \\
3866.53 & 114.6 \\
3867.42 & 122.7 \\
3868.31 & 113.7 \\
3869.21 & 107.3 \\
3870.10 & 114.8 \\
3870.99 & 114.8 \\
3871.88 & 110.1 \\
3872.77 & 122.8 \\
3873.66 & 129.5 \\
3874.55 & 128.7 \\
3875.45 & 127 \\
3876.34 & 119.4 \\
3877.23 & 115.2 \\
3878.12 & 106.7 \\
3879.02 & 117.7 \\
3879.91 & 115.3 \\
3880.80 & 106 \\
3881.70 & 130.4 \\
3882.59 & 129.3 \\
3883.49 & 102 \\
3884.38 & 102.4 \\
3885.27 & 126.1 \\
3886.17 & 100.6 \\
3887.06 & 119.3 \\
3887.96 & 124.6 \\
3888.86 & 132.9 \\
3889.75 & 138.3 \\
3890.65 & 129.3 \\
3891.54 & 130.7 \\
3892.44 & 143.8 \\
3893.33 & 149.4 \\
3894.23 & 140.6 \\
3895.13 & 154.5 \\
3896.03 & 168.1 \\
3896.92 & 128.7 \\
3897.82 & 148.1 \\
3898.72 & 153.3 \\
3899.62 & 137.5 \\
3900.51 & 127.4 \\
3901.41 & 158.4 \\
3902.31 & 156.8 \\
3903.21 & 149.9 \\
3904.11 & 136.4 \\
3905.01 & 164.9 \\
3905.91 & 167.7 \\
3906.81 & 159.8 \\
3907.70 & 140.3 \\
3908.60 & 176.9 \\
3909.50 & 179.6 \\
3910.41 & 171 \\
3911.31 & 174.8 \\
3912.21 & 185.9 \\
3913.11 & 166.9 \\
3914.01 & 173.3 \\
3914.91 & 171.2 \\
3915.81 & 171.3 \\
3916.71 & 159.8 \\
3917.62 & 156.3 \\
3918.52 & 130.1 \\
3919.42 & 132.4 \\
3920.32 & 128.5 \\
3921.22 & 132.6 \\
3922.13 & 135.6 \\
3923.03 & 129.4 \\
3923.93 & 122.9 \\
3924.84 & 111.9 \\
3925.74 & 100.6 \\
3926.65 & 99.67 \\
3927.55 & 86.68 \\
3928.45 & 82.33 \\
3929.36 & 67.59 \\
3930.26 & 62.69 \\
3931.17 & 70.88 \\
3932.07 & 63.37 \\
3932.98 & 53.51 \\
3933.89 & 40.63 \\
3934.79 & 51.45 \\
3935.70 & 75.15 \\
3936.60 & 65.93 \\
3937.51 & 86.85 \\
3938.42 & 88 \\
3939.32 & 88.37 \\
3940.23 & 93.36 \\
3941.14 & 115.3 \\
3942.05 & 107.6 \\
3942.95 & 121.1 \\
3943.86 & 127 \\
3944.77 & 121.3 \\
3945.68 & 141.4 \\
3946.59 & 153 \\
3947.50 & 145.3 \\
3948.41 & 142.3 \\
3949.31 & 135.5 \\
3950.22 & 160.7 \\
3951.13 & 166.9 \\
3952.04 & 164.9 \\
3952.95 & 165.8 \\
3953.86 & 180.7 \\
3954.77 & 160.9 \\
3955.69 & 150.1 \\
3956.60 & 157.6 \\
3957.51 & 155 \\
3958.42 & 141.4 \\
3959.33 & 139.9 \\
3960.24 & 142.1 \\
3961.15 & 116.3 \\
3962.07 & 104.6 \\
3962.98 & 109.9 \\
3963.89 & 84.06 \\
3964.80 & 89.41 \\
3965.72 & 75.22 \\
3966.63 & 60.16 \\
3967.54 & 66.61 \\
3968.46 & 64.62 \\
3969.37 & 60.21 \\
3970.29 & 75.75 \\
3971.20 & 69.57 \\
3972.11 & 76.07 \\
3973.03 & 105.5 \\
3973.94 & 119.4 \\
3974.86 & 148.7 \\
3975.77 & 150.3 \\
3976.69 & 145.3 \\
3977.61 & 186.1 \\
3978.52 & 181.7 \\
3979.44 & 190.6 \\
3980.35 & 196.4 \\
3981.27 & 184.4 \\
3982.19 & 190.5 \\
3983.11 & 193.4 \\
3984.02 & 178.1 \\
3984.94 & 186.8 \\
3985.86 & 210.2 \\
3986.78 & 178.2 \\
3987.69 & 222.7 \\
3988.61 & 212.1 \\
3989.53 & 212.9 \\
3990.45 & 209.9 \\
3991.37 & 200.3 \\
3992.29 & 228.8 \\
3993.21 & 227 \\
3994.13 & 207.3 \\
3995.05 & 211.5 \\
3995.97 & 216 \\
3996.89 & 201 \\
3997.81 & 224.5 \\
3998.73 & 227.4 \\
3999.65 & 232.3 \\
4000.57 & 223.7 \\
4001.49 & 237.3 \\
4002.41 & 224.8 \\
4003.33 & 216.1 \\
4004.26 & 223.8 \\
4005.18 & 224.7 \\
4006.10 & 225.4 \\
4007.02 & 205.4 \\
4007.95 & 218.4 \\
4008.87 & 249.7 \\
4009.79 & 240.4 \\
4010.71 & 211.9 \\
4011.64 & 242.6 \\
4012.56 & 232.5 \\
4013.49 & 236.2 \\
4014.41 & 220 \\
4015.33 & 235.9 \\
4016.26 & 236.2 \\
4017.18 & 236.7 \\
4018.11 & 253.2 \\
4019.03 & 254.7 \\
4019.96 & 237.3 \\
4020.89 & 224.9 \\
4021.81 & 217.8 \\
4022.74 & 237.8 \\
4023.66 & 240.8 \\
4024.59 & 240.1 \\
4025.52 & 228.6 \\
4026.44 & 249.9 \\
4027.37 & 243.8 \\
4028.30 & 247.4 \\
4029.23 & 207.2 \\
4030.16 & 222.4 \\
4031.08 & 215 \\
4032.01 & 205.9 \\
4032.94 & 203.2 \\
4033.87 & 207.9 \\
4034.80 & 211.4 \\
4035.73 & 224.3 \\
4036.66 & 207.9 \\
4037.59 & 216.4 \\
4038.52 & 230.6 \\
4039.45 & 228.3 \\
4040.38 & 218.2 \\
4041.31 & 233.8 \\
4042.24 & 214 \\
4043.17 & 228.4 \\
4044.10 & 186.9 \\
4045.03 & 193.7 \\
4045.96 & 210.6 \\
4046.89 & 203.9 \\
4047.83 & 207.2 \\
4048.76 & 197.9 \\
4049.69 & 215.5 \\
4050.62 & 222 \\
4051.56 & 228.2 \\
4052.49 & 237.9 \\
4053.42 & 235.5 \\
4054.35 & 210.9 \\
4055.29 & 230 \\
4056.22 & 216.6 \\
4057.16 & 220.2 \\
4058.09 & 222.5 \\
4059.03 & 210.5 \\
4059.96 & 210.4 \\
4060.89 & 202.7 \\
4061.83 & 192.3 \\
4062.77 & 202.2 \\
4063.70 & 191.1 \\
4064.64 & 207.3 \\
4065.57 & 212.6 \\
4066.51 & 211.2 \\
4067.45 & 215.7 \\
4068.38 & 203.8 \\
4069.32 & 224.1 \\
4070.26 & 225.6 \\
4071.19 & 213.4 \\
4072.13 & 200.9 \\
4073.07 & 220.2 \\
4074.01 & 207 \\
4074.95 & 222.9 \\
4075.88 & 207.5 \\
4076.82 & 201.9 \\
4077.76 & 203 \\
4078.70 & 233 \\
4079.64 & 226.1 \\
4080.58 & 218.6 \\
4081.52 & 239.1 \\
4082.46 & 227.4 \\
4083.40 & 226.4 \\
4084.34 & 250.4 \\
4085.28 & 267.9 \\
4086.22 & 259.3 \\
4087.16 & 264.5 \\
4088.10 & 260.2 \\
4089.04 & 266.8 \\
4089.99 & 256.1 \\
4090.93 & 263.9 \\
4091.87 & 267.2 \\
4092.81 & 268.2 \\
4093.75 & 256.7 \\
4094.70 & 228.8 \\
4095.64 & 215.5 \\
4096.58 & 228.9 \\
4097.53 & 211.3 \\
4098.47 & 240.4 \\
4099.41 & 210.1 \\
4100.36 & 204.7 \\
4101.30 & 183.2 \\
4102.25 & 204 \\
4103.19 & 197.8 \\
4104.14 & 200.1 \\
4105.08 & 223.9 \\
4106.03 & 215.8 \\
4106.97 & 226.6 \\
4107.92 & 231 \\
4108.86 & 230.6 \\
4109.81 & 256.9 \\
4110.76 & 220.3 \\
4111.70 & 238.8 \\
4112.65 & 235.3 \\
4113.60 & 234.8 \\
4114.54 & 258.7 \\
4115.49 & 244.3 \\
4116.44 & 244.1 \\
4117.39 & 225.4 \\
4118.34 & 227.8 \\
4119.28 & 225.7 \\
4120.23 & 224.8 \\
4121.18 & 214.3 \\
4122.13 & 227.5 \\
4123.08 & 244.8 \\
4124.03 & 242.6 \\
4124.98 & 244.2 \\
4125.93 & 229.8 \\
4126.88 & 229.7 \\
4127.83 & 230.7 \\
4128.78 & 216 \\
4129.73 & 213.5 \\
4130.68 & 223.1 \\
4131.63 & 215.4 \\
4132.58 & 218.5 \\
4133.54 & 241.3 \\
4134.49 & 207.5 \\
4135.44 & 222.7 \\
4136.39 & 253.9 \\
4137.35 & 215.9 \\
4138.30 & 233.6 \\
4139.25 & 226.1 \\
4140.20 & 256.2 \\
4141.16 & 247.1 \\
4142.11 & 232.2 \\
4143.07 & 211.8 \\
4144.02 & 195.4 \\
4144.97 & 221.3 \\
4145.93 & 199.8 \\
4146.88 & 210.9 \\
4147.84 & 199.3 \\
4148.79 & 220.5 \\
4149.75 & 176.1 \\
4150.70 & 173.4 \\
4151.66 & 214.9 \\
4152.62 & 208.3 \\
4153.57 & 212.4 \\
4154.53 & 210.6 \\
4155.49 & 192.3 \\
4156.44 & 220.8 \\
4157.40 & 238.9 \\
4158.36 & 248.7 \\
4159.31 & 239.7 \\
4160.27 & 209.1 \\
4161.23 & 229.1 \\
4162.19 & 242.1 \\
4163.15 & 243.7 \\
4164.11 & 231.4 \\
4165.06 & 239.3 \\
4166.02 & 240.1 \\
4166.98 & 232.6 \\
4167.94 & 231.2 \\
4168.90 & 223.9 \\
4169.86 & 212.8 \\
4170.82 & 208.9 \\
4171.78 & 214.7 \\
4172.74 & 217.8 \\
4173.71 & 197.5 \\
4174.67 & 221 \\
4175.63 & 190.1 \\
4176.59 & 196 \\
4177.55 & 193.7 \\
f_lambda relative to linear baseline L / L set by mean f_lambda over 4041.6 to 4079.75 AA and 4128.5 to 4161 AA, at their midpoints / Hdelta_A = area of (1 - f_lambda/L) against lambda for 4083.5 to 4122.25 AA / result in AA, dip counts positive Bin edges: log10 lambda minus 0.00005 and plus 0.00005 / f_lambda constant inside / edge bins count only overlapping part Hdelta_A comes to -3.37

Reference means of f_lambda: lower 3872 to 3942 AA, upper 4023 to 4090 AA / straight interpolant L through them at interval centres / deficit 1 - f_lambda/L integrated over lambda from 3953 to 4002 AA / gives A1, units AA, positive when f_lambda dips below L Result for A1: 3.2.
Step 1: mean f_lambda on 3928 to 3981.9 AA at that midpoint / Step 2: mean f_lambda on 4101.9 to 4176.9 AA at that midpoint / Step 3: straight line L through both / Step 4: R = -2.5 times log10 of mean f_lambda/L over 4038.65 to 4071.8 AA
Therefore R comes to -0.22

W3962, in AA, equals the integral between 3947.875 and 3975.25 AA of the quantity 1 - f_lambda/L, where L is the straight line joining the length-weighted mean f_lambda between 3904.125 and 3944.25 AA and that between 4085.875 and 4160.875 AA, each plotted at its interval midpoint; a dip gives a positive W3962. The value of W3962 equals 3.9 AA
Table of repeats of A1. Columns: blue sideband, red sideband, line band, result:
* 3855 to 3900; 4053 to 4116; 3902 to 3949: 6.3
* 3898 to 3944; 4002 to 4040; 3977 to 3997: -0.9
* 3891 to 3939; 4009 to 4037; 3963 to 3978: 6.9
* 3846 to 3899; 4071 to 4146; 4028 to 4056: -2.7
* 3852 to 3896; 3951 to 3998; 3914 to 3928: 0.2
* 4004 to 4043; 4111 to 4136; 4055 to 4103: 1.0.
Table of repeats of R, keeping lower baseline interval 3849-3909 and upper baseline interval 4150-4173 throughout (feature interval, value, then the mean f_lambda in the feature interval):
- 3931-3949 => 0.42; 98.4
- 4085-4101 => -0.23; 244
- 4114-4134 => -0.11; 231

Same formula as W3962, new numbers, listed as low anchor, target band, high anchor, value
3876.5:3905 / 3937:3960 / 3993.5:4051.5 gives 4.8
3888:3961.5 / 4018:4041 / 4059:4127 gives -4.3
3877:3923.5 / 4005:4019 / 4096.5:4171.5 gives -3.9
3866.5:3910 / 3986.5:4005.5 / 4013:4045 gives -1.2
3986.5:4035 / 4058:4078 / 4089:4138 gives 1.6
